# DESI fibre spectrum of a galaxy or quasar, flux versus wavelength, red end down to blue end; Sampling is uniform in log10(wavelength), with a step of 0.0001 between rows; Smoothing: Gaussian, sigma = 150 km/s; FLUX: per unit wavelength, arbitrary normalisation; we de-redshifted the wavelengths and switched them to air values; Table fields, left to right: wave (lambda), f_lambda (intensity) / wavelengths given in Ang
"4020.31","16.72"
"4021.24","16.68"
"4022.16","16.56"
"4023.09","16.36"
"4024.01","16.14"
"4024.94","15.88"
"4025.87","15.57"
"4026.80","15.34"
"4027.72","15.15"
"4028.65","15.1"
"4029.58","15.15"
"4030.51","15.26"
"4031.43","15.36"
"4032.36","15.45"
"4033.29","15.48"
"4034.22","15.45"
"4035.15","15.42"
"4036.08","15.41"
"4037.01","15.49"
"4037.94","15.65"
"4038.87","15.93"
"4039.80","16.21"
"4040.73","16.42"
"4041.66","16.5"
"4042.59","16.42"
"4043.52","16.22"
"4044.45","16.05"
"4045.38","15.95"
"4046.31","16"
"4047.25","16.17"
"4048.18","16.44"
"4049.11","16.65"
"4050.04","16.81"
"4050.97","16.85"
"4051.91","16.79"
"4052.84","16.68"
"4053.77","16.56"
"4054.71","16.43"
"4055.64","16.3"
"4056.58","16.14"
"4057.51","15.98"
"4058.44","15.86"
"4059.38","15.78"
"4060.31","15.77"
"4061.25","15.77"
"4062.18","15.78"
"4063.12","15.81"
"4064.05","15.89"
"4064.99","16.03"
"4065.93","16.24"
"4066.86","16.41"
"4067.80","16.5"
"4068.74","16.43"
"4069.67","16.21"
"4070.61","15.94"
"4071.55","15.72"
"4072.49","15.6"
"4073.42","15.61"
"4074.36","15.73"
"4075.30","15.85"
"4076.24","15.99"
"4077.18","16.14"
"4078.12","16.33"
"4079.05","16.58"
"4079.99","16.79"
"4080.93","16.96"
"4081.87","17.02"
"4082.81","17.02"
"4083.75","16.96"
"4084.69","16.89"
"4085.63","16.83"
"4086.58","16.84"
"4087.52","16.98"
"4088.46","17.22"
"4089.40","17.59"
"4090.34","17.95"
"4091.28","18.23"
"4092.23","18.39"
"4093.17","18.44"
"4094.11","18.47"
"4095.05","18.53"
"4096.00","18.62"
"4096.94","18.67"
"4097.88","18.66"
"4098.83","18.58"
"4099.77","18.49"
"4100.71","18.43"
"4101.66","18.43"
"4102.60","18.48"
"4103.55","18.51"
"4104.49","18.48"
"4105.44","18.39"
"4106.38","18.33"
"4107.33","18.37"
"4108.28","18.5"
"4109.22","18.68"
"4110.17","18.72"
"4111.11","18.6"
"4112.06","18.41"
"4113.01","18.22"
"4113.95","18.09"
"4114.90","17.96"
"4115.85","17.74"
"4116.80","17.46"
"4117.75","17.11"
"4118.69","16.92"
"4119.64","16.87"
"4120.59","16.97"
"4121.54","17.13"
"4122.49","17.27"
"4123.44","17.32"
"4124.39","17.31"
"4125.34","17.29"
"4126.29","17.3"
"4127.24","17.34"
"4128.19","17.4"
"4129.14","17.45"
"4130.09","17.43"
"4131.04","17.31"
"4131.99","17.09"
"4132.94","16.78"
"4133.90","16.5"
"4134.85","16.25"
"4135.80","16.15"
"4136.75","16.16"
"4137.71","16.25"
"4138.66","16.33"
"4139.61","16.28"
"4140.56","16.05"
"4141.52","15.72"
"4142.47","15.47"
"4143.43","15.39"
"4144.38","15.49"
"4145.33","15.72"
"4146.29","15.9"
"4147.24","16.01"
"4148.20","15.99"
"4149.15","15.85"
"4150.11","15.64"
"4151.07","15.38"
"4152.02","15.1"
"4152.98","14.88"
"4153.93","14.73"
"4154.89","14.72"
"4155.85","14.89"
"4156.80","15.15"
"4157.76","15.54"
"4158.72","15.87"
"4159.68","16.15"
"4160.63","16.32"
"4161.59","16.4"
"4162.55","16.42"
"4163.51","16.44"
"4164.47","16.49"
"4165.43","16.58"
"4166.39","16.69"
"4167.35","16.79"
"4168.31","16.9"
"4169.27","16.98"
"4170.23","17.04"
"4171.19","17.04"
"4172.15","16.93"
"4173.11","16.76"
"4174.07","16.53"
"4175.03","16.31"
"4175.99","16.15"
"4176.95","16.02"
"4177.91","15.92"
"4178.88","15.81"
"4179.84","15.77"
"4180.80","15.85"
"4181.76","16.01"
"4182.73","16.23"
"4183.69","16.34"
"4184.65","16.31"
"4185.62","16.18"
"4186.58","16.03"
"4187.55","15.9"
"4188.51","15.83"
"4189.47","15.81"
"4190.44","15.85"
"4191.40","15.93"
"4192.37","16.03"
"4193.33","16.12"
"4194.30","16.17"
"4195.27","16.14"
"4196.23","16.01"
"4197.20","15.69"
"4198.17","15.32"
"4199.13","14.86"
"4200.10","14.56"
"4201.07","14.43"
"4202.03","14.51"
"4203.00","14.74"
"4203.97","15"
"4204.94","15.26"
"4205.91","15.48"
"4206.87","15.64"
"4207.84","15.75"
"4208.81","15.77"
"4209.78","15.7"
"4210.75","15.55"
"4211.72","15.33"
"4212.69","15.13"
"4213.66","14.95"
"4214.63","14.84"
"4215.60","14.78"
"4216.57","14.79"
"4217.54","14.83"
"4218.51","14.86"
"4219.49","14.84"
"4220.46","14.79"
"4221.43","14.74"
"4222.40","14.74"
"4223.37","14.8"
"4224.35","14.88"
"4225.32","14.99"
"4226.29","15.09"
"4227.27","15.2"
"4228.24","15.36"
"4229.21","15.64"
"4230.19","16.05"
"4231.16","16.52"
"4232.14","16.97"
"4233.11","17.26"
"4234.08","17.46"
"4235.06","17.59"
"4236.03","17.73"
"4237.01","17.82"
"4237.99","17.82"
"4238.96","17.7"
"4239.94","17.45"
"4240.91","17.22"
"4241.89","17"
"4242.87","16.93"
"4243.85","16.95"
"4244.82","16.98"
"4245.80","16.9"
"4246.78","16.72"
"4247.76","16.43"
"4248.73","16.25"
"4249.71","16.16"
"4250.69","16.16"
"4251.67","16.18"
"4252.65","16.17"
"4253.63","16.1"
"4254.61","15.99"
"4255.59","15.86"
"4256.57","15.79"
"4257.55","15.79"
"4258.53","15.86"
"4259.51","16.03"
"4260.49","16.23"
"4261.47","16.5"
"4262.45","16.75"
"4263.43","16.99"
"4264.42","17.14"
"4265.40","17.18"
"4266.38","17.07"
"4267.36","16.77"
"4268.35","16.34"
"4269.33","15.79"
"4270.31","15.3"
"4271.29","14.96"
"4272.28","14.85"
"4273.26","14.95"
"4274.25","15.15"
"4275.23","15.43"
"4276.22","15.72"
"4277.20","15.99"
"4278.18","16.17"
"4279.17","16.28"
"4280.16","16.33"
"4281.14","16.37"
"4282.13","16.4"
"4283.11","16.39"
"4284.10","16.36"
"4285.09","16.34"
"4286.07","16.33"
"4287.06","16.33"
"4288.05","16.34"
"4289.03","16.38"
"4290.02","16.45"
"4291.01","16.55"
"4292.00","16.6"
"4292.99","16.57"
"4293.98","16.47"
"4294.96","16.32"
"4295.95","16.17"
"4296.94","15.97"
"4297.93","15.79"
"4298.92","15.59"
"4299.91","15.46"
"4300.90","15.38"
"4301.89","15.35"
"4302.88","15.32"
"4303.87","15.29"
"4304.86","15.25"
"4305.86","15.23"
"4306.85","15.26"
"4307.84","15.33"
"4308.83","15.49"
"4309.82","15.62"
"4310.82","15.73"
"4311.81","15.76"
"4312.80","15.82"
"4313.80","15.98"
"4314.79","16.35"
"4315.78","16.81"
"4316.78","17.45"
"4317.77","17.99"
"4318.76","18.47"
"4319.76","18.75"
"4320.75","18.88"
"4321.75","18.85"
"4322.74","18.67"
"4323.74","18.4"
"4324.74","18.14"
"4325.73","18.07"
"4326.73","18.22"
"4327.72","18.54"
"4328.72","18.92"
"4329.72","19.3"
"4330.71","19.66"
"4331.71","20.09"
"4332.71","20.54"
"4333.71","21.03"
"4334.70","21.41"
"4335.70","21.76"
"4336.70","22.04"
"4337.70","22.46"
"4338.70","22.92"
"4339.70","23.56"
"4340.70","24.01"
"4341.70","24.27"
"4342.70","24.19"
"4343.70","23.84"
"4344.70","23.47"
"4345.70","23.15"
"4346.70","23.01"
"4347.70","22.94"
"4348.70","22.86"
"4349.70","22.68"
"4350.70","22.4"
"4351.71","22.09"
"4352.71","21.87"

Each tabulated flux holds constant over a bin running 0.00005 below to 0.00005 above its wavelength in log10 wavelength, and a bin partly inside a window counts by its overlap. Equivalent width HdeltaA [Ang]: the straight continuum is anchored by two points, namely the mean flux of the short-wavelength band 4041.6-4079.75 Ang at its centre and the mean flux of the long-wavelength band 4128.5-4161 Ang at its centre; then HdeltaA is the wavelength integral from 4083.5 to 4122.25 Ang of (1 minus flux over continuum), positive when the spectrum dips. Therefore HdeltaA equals -4.6 Ang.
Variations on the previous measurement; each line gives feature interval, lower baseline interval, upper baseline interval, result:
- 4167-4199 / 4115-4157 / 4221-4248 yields 0.5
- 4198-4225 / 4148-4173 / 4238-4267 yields 2.2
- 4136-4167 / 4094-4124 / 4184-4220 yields 1.9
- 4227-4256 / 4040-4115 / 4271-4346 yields 1.4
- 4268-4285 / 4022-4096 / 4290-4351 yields 2.3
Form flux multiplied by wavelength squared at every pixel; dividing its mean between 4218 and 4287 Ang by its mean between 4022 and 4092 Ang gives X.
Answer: 1.1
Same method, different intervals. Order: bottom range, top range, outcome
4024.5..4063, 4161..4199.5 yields 1.09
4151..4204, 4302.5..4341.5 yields 1.24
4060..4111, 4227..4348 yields 1.11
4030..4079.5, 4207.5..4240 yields 1.07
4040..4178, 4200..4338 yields 1.06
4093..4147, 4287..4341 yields 1.12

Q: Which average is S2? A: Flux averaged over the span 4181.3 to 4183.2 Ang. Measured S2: 16.1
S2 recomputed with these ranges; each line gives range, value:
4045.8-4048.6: 16.2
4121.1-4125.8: 17.3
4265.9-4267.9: 16.9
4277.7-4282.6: 16.3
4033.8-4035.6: 15.4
